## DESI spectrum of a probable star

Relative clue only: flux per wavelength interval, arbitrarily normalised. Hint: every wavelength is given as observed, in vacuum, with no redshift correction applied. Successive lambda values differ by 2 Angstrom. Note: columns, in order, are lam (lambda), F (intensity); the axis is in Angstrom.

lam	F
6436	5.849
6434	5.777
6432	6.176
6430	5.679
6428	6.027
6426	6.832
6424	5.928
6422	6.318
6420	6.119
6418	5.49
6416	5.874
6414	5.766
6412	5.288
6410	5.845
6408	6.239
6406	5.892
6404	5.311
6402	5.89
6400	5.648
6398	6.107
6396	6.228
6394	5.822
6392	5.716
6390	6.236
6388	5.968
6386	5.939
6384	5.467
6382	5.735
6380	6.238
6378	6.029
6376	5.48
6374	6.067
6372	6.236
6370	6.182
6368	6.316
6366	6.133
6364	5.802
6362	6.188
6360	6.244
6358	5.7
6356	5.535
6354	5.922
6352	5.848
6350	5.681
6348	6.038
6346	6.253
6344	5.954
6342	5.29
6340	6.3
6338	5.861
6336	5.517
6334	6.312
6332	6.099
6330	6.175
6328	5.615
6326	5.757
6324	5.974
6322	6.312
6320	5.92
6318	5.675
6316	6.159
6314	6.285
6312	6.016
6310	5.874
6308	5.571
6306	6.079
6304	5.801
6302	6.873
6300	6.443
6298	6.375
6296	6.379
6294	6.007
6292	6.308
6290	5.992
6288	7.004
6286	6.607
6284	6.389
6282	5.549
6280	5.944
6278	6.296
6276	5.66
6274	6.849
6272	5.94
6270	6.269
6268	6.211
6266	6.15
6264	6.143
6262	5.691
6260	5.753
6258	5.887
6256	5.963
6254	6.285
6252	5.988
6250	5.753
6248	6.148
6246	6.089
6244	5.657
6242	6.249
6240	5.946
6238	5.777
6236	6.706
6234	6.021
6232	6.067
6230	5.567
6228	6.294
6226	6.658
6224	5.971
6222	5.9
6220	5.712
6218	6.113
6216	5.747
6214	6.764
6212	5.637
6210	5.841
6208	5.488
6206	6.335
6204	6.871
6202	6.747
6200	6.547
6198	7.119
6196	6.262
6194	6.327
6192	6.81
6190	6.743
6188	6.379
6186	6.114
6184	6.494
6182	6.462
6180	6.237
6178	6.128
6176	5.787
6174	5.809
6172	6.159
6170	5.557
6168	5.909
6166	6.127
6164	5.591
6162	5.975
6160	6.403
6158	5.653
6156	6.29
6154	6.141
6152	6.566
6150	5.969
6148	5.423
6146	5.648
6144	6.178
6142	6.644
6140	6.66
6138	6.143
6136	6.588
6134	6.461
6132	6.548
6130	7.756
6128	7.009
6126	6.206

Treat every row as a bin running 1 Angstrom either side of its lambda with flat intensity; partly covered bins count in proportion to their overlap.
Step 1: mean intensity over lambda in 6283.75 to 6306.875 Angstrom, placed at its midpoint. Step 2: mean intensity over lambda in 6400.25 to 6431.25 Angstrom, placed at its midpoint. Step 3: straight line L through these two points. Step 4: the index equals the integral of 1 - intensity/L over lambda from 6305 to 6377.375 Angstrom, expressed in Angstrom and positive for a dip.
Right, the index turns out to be 2.62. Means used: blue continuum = 6.36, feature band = 5.96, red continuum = 5.9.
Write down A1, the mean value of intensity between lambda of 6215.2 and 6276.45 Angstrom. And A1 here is 6.04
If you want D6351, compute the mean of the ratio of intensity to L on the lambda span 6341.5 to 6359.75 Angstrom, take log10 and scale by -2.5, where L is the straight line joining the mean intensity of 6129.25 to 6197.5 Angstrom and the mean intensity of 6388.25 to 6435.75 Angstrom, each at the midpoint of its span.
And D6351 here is 0.030 mag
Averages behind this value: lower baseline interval 6.23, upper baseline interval 5.92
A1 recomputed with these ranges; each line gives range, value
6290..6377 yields 6.01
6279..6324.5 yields 6.16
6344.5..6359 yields 5.86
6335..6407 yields 5.91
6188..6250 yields 6.2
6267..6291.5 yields 6.23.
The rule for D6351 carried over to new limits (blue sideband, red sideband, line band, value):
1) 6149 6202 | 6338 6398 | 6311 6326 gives -0.001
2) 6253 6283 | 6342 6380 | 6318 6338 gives 0.009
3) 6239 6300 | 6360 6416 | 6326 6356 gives 0.018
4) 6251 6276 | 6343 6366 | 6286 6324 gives -0.029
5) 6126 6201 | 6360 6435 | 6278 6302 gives -0.034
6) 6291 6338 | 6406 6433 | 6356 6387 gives 0.007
